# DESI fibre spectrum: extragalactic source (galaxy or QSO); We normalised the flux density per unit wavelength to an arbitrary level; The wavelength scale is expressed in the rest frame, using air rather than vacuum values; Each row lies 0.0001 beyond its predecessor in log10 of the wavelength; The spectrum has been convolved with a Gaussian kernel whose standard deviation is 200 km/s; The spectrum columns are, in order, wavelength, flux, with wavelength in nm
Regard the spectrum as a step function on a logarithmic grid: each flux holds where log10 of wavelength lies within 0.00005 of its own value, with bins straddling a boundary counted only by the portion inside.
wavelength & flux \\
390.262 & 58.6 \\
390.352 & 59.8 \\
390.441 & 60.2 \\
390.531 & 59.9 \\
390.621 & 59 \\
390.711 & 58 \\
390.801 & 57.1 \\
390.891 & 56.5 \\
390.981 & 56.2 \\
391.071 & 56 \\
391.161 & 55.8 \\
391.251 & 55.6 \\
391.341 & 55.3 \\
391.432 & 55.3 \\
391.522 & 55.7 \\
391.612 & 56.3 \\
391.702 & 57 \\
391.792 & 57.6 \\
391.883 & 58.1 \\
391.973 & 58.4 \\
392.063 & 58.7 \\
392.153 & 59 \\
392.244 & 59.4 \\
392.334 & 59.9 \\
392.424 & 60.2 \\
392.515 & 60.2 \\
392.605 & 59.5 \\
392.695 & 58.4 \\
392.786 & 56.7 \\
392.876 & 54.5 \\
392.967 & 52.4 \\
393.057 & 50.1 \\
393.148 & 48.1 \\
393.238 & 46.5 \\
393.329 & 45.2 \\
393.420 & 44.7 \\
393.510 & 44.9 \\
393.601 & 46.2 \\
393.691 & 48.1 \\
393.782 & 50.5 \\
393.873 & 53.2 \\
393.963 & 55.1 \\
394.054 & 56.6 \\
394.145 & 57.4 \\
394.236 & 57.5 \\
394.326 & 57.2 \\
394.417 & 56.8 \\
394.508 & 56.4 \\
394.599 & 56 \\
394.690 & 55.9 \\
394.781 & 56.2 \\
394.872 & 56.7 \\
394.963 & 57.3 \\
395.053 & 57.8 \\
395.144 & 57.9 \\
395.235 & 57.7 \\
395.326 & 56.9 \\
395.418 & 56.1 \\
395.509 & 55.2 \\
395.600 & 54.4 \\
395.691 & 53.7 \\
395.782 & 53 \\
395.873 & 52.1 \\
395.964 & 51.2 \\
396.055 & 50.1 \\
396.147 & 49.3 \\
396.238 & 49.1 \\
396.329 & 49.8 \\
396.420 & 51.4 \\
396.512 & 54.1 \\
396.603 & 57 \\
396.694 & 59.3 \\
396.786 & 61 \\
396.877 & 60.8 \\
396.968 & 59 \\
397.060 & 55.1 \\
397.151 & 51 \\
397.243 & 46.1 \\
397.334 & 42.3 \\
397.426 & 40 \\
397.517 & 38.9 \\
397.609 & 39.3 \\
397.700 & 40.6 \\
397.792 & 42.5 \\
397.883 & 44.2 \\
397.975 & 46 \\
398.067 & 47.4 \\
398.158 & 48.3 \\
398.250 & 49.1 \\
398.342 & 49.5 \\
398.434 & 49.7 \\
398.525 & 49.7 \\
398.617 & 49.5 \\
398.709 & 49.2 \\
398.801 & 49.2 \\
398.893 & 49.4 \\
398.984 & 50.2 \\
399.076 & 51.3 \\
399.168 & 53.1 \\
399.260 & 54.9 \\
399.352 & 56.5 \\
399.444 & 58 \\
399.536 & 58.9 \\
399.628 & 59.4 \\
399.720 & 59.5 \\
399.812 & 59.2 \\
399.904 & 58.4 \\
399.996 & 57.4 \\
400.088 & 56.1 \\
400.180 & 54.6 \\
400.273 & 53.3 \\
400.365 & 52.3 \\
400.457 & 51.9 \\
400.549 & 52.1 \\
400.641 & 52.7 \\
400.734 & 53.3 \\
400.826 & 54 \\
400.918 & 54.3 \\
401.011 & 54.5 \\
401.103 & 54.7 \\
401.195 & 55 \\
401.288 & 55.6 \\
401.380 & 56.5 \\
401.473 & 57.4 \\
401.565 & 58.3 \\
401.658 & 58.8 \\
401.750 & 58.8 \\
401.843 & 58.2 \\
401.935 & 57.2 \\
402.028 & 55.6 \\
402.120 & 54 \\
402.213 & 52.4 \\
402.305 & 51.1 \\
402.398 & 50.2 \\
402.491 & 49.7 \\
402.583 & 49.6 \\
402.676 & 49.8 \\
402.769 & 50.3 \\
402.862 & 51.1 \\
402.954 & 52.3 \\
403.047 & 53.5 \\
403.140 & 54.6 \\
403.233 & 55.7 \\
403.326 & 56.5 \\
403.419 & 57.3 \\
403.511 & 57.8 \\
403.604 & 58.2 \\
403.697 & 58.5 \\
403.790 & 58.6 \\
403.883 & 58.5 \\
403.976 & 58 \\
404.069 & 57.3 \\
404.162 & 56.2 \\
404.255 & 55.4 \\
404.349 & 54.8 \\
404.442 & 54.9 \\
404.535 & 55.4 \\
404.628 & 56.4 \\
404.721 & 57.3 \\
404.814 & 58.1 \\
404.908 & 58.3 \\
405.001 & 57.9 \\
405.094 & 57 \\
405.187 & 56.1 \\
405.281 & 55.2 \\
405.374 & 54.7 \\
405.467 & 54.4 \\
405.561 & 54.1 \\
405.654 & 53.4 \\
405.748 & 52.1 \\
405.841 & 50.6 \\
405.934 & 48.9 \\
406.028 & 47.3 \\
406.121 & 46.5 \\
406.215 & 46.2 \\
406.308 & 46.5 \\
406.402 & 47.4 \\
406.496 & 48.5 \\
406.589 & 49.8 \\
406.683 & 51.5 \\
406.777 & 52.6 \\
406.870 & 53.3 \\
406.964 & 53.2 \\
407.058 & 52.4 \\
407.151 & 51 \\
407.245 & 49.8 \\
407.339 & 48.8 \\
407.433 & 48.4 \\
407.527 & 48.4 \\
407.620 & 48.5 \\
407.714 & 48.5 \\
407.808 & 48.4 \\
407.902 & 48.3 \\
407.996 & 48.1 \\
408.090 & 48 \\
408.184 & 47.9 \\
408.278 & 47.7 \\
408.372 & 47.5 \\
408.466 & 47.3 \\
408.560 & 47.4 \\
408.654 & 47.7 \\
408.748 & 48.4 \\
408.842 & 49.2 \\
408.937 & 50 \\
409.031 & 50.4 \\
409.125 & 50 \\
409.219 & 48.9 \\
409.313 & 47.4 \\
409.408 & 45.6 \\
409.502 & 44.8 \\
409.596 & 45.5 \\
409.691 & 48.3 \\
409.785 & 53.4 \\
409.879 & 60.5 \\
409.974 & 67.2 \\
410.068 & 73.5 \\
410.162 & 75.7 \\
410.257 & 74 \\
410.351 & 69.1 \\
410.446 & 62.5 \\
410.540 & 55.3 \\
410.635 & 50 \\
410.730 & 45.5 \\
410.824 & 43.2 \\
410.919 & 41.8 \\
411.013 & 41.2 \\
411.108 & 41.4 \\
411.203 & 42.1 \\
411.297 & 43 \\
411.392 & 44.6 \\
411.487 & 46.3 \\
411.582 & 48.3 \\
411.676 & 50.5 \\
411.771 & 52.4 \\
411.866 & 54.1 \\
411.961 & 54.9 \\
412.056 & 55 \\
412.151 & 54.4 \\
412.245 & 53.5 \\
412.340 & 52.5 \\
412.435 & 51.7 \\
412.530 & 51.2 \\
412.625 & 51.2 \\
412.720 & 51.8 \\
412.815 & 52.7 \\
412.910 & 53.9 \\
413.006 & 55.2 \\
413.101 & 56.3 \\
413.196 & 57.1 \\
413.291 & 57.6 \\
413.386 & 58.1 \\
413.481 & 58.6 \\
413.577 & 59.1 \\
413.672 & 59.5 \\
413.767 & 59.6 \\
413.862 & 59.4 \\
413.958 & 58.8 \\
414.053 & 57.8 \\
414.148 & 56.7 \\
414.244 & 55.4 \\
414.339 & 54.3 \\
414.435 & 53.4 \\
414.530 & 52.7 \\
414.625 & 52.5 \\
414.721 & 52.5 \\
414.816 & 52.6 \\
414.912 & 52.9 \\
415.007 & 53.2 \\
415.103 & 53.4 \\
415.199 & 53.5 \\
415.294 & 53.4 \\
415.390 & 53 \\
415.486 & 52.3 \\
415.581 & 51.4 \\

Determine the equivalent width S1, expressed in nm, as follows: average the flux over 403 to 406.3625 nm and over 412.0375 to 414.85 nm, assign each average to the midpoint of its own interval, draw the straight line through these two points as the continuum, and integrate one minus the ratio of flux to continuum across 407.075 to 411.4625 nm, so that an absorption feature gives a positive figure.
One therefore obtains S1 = 0.34 nm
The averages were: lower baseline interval 54.8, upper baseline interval 55.2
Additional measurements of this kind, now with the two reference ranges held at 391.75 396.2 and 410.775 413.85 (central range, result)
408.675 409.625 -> 0.08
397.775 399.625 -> 0.11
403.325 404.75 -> -0.11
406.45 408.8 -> 0.14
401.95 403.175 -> 0.03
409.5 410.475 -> -0.19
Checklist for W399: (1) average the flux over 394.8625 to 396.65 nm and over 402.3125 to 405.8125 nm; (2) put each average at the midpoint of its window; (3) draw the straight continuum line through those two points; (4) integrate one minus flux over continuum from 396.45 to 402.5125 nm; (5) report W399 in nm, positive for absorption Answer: 0.20 nm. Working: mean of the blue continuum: 54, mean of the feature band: 52.7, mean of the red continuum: 55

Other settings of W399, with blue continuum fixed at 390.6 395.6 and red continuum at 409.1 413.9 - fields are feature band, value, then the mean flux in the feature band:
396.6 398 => 0.16 nm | 48.7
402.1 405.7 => -0.05 nm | 55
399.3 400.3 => -0.05 nm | 57.4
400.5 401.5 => 0.00 nm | 54.5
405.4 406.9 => 0.11 nm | 50.2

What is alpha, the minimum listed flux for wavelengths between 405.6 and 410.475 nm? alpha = 44.8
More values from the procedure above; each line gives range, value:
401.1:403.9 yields 49.6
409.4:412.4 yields 41.2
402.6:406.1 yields 47.3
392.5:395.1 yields 44.7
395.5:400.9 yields 38.9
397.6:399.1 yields 39.3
